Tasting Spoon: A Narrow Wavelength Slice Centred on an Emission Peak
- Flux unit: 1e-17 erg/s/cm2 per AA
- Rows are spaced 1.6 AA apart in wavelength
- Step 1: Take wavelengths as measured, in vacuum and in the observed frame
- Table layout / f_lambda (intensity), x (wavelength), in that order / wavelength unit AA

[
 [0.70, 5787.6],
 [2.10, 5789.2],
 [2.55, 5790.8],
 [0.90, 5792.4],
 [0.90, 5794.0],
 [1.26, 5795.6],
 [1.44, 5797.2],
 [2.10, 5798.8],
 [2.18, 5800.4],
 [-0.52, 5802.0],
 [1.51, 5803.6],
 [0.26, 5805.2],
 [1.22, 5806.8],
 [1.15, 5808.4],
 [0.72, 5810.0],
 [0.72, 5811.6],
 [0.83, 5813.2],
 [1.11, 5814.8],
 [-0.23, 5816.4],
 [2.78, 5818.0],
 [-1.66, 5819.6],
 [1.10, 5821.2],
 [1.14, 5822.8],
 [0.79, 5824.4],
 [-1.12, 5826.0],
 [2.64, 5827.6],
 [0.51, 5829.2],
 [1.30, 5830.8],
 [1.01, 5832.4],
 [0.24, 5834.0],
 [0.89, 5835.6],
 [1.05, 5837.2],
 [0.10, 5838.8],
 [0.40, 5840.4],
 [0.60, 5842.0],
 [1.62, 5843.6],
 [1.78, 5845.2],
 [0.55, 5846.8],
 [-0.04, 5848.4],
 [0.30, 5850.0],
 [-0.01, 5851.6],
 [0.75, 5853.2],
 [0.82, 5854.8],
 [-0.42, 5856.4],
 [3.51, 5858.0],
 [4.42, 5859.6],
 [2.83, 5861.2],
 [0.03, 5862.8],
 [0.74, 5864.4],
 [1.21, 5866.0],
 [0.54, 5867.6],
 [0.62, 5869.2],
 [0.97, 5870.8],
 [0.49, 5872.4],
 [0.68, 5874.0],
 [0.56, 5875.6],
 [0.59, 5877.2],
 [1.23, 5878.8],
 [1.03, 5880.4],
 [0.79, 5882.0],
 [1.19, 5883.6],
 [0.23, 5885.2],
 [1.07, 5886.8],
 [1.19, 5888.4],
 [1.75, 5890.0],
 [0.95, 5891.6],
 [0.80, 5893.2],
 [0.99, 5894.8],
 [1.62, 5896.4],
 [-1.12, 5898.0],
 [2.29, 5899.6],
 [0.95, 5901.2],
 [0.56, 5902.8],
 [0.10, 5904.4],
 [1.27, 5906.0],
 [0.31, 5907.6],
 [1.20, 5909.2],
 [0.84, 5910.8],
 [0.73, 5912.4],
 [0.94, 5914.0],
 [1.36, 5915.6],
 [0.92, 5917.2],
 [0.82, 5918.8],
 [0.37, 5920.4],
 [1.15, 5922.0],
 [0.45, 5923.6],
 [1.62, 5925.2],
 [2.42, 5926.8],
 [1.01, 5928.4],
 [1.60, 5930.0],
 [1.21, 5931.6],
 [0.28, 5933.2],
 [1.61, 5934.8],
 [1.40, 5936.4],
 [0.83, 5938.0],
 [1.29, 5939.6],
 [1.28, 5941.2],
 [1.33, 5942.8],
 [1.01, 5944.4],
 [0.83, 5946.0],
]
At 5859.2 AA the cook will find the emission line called Hbeta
